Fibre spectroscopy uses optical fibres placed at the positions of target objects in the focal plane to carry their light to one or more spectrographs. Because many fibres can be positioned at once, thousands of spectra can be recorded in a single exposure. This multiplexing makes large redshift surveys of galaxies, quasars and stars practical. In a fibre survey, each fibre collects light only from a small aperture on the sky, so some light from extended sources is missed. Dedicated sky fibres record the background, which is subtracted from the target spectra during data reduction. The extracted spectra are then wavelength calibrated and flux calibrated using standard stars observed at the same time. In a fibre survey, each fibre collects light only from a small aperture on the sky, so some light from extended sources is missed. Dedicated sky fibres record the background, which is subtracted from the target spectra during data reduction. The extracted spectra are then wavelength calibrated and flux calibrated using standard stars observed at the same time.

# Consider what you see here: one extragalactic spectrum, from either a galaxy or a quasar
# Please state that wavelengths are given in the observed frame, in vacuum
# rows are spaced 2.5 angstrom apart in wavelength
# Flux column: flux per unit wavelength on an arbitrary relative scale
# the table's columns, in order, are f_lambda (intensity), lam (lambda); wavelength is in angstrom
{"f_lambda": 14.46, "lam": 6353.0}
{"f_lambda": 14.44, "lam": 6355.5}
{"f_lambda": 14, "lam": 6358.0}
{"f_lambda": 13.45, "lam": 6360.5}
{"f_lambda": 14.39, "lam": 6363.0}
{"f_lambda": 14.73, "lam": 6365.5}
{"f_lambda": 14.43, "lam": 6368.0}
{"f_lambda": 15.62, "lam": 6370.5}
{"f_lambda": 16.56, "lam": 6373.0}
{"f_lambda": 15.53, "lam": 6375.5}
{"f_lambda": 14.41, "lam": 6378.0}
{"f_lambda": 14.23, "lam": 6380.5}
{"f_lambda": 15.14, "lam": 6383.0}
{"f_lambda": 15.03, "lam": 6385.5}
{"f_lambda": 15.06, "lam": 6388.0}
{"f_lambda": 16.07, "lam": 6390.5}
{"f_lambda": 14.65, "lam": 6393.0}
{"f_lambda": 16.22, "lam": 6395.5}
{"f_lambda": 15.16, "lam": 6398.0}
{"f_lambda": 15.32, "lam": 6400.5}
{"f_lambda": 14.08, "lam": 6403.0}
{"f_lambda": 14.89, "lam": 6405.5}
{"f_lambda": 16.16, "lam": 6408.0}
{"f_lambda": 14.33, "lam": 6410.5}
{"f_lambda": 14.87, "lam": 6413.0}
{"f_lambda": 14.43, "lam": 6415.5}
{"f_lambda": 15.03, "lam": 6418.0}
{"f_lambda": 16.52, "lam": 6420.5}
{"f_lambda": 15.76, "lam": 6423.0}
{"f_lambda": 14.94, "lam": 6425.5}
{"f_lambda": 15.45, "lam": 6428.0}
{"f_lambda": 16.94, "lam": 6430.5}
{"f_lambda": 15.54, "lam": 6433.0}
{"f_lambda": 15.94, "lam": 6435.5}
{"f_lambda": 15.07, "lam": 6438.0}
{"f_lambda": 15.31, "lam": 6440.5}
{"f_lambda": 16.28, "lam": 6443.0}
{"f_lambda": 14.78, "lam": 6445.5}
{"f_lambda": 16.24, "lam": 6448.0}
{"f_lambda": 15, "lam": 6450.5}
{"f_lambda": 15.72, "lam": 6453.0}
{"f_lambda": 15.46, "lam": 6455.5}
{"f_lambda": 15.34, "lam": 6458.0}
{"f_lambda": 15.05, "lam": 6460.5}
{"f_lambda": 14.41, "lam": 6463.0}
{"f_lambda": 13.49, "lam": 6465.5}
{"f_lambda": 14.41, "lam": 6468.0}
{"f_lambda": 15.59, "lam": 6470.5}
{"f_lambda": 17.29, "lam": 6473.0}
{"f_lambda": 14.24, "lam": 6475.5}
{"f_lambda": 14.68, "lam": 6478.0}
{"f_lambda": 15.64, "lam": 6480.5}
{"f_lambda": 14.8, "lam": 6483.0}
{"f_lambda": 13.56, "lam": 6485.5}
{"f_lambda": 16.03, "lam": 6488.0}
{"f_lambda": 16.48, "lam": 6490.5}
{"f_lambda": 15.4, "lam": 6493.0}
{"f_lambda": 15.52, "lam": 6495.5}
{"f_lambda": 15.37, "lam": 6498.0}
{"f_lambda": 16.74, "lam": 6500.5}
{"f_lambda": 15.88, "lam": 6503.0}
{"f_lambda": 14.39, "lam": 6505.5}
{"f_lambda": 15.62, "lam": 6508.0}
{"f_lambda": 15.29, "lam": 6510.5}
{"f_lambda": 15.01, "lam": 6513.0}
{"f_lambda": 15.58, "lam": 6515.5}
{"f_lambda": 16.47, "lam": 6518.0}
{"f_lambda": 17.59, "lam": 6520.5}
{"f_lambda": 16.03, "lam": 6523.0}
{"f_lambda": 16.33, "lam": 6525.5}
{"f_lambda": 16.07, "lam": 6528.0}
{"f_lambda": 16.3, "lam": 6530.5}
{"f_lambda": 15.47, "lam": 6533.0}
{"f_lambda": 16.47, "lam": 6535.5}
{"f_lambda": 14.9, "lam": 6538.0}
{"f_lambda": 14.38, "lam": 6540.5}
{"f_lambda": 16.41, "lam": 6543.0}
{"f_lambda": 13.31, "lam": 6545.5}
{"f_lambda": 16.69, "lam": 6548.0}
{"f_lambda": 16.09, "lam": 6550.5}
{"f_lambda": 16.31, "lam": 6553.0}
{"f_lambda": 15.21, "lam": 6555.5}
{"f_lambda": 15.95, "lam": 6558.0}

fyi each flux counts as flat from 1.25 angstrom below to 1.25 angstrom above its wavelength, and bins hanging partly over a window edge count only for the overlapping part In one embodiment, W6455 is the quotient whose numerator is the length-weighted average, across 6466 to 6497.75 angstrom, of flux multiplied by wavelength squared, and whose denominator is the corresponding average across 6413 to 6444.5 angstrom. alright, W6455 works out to 1.00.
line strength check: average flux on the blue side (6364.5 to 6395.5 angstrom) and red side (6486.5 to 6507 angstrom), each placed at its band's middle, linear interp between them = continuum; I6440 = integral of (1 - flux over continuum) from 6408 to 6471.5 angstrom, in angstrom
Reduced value 0.6 angstrom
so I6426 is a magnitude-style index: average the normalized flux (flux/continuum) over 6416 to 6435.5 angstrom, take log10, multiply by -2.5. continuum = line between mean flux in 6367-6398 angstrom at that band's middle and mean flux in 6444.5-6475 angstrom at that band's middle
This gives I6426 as -0.033 mag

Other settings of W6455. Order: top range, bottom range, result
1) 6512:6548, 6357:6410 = 1.10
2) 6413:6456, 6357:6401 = 1.05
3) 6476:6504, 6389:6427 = 1.04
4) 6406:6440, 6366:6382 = 1.04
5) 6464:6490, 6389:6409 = 1.00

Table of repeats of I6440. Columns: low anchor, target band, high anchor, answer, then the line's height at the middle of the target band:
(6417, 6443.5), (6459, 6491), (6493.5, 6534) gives 1.5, 15.8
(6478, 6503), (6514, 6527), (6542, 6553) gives -0.6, 15.6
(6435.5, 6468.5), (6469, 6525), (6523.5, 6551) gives -0.6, 15.4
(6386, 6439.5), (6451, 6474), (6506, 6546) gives 0.5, 15.5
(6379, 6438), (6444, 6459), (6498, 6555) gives 0.0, 15.5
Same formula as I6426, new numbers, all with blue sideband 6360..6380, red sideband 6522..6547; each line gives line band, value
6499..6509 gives -0.014 mag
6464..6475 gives 0.015 mag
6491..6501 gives -0.022 mag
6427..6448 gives -0.036 mag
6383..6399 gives -0.025 mag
